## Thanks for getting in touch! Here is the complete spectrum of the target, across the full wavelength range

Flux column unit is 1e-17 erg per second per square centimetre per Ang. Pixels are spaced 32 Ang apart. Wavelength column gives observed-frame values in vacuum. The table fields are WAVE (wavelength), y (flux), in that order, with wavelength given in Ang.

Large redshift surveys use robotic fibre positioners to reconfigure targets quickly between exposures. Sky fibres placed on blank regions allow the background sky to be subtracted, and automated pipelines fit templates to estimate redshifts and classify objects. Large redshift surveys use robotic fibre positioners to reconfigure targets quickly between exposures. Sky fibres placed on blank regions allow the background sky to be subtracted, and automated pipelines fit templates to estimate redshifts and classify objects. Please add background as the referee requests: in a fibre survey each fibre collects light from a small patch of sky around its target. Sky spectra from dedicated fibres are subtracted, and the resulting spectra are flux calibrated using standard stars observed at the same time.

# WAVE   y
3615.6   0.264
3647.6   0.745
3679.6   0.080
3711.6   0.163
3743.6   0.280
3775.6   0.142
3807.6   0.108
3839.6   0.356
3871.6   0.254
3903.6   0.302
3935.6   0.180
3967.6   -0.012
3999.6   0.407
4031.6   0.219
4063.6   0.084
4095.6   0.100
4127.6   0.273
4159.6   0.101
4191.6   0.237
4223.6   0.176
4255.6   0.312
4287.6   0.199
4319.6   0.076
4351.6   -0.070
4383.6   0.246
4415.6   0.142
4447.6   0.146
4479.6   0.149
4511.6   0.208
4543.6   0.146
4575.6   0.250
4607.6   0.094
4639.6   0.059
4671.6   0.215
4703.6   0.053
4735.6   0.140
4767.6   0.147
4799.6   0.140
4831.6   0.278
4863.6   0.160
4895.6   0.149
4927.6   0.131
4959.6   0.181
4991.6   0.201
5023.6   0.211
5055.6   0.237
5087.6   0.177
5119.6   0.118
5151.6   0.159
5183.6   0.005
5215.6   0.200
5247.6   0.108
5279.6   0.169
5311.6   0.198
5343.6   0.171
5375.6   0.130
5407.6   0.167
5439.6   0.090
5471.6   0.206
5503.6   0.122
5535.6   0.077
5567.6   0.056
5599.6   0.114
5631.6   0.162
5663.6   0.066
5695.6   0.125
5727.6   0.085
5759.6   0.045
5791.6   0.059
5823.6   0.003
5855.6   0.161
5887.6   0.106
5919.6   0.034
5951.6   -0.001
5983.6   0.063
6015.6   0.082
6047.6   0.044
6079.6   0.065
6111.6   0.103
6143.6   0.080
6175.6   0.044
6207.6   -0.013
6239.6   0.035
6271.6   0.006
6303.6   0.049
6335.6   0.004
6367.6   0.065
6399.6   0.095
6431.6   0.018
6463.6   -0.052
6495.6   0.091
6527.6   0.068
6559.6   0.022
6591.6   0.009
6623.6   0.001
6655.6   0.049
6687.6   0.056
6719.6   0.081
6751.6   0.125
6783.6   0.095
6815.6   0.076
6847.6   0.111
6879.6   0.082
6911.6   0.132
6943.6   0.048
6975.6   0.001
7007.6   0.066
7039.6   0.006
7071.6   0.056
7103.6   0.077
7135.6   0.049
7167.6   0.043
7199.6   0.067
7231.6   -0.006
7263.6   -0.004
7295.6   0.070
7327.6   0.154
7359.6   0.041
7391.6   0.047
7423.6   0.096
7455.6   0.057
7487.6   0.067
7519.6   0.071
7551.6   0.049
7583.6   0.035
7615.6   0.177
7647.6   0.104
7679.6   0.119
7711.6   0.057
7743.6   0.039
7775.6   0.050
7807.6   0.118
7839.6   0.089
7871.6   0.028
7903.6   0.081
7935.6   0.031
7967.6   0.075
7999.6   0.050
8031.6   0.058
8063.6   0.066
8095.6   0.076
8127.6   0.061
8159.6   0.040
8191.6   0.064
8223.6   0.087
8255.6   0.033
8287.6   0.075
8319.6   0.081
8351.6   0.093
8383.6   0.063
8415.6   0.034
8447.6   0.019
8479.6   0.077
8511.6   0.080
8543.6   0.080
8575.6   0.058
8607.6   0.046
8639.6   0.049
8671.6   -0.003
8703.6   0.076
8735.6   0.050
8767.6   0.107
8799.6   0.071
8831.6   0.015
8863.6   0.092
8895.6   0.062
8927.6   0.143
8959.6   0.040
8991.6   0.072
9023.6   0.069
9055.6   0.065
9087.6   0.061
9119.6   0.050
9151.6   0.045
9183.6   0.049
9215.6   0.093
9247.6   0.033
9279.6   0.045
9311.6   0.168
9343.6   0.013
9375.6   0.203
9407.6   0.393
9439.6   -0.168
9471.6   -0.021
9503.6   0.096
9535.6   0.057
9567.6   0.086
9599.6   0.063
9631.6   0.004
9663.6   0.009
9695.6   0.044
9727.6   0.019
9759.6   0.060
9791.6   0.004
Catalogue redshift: 1.52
